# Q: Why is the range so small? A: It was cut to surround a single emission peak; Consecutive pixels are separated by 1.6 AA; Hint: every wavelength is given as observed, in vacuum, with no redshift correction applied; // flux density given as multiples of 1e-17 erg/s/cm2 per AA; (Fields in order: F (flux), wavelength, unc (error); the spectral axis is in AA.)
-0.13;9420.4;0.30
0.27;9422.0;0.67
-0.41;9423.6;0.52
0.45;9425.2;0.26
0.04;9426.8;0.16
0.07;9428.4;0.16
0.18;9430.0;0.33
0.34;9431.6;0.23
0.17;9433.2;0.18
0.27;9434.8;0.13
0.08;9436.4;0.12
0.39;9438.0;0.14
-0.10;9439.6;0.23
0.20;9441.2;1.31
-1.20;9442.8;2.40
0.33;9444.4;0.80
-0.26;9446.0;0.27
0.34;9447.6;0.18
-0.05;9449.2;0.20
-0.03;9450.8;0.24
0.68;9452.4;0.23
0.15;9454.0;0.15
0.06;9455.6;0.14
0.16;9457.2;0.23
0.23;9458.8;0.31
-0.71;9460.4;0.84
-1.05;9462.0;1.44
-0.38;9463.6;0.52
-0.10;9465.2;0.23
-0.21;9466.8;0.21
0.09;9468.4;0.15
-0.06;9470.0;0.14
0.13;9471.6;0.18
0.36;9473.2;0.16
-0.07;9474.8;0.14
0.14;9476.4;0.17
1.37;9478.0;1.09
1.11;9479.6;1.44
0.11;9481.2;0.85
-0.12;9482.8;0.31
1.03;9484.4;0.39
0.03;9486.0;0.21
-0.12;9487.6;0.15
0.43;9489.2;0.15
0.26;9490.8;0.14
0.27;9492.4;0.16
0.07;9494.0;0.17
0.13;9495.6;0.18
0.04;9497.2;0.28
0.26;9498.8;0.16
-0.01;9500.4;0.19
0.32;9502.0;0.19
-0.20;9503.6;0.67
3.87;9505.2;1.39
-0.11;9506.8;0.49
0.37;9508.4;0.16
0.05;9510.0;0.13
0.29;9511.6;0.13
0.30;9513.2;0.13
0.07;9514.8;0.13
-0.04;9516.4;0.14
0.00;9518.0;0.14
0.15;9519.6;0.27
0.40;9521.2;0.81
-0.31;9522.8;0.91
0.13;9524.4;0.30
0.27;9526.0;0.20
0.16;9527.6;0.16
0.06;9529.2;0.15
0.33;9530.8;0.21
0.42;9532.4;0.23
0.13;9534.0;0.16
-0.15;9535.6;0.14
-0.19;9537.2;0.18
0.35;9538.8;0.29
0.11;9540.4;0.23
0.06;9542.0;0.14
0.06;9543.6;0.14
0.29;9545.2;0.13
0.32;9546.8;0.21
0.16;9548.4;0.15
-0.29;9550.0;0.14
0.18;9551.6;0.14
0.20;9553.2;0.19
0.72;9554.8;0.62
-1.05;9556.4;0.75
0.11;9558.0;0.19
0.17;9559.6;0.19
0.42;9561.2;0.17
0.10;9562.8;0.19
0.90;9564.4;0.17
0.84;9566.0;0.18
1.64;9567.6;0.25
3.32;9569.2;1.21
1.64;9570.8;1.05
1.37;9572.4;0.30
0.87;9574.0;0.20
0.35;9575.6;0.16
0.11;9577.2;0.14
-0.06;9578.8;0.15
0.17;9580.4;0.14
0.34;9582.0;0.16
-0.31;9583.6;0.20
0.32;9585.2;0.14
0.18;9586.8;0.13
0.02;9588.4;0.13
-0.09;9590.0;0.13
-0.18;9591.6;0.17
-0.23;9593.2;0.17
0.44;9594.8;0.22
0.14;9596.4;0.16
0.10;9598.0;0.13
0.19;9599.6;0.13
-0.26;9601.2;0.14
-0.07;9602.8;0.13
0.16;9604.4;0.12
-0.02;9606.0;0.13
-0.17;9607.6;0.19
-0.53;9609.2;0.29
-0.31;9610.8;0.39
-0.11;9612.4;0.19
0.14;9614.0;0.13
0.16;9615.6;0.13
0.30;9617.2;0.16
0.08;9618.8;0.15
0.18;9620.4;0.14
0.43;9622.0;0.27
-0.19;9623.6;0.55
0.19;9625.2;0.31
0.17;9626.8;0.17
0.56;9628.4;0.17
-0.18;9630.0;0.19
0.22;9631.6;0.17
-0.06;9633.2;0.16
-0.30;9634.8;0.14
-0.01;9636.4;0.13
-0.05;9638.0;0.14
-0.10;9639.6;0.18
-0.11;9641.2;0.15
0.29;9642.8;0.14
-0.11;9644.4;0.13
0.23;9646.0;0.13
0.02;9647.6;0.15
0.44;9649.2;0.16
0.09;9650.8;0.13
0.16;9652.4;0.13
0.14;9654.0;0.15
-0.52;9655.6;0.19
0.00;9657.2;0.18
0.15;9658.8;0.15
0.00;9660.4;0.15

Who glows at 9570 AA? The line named H-beta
